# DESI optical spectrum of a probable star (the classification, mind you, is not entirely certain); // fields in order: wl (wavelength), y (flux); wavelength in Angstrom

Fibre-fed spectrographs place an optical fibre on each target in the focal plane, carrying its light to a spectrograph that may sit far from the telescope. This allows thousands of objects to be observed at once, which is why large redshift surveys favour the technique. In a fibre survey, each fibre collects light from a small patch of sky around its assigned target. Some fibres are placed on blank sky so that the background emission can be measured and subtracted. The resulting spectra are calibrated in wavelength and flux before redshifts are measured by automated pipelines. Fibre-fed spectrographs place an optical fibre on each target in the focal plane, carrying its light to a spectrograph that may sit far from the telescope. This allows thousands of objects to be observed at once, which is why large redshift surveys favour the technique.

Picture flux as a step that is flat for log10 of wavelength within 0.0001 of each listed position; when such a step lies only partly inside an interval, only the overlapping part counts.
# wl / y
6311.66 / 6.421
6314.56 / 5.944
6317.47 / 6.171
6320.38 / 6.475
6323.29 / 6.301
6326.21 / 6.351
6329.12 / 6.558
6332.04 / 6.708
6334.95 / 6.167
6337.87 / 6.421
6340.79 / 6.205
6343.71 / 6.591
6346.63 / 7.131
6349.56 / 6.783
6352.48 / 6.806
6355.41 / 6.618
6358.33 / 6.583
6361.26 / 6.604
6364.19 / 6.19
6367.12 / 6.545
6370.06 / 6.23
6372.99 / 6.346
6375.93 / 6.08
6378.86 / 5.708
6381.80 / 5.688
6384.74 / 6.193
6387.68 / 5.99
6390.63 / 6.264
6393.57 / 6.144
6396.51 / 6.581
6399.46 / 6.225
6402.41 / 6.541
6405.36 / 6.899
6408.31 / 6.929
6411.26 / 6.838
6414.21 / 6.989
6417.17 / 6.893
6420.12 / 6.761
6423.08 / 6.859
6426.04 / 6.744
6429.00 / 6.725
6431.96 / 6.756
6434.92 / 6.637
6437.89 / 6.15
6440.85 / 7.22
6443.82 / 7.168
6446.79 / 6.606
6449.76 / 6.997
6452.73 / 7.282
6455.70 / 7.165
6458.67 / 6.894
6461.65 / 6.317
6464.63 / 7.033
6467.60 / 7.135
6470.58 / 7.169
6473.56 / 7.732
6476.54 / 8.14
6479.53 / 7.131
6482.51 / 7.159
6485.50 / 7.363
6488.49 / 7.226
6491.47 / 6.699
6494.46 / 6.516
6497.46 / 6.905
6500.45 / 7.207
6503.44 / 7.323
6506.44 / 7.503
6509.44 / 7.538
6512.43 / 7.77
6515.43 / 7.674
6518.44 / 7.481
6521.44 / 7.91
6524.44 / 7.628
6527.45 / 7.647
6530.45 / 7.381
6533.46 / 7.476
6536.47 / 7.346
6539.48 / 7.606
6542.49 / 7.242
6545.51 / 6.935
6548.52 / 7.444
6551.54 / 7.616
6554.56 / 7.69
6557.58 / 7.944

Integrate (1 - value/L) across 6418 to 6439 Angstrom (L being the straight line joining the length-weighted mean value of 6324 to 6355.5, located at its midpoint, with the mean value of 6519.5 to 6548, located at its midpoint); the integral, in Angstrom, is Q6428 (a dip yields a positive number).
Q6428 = 0.9 Angstrom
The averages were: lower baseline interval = 6.57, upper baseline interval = 7.46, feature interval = 6.68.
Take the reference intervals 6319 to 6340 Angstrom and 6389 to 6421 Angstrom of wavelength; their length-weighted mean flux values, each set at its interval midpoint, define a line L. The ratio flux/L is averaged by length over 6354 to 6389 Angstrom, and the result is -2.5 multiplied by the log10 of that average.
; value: 0.05 mag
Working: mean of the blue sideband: 6.42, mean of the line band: 6.23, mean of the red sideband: 6.64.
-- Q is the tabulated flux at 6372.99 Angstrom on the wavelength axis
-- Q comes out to 6.346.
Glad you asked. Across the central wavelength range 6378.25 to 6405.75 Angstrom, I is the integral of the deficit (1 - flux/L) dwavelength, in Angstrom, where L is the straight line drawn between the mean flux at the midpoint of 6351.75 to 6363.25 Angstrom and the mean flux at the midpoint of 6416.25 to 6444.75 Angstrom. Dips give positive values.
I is 2.0 Angstrom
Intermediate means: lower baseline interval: 6.62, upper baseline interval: 6.78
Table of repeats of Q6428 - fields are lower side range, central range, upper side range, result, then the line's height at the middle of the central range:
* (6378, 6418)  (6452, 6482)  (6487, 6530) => -0.8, 7.01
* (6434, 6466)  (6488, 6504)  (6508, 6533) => 0.9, 7.36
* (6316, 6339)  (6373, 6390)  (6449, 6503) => 1.7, 6.66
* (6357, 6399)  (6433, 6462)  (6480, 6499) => -0.7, 6.7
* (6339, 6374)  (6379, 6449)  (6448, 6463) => 1.9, 6.77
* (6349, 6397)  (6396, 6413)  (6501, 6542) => -0.3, 6.57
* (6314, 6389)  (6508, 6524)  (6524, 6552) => -0.8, 7.29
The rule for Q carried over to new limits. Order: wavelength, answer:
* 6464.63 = 7.033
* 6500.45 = 7.207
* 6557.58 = 7.944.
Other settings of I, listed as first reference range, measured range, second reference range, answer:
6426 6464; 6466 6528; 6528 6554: -2.0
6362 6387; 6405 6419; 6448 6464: -0.9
